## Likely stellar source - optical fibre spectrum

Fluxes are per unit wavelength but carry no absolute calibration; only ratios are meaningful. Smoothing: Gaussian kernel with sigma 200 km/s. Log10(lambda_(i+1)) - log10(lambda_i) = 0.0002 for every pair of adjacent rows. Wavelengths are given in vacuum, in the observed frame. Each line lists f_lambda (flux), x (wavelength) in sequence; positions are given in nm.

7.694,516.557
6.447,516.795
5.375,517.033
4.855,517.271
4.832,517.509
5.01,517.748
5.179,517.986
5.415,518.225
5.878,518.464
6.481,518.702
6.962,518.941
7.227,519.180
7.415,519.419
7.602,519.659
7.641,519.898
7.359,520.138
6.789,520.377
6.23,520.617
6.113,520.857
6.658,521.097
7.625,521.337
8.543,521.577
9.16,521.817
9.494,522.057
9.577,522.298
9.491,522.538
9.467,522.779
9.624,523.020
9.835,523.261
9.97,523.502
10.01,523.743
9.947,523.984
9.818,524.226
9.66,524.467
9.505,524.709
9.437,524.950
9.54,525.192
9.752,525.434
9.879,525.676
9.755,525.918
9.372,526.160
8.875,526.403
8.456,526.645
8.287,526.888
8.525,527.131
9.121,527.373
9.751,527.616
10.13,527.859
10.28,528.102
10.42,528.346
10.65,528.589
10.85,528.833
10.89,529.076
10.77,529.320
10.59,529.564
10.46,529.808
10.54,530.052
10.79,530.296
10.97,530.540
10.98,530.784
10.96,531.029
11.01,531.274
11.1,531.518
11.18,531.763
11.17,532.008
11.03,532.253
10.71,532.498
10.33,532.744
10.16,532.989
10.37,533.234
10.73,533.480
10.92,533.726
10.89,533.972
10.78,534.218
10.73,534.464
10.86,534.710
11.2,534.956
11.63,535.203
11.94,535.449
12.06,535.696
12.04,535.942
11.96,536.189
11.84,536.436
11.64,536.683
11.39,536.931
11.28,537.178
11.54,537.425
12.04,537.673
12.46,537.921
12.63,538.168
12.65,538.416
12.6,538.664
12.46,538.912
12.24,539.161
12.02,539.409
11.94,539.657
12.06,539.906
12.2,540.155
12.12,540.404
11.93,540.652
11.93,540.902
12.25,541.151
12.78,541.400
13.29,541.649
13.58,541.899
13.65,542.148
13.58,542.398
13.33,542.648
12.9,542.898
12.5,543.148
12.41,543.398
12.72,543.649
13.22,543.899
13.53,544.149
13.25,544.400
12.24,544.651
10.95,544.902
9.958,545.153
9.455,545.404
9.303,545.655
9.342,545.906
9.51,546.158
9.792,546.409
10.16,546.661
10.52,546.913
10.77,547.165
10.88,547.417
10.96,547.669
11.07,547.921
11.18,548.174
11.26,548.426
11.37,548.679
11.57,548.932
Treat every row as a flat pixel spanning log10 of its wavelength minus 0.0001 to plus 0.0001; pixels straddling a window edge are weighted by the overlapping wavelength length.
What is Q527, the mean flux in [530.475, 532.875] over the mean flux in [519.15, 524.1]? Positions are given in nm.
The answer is 1.30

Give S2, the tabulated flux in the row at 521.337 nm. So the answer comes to 7.625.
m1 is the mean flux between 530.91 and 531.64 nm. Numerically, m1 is 11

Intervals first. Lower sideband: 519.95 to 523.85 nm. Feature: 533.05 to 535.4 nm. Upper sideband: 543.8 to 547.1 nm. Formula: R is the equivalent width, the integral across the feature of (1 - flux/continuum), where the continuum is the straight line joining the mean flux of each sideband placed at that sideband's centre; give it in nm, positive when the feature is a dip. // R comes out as -0.290 nm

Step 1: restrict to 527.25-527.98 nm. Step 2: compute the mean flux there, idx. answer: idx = 9.67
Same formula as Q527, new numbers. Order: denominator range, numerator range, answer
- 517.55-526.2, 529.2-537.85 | 1.35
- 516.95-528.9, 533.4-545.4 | 1.44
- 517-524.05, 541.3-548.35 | 1.55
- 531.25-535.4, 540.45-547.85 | 1.08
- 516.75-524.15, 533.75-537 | 1.52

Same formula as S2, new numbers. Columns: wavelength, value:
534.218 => 10.78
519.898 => 7.641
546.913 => 10.52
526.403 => 8.875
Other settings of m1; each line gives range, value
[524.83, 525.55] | 9.57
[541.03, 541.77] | 12.8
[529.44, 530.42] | 10.6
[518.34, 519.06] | 6.44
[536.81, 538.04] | 11.7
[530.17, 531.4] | 10.9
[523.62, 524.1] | 9.99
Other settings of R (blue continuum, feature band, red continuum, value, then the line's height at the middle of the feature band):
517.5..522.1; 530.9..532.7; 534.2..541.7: -0.133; 10.2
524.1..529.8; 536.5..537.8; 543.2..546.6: -0.123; 10.6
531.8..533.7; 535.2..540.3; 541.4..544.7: -0.082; 11.9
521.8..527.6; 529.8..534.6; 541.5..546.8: -0.200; 10.4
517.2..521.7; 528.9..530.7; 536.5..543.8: -0.238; 9.48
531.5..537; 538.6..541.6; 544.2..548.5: -0.360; 10.9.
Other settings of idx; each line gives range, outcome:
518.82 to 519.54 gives 7.19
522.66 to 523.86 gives 9.78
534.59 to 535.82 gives 11.5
